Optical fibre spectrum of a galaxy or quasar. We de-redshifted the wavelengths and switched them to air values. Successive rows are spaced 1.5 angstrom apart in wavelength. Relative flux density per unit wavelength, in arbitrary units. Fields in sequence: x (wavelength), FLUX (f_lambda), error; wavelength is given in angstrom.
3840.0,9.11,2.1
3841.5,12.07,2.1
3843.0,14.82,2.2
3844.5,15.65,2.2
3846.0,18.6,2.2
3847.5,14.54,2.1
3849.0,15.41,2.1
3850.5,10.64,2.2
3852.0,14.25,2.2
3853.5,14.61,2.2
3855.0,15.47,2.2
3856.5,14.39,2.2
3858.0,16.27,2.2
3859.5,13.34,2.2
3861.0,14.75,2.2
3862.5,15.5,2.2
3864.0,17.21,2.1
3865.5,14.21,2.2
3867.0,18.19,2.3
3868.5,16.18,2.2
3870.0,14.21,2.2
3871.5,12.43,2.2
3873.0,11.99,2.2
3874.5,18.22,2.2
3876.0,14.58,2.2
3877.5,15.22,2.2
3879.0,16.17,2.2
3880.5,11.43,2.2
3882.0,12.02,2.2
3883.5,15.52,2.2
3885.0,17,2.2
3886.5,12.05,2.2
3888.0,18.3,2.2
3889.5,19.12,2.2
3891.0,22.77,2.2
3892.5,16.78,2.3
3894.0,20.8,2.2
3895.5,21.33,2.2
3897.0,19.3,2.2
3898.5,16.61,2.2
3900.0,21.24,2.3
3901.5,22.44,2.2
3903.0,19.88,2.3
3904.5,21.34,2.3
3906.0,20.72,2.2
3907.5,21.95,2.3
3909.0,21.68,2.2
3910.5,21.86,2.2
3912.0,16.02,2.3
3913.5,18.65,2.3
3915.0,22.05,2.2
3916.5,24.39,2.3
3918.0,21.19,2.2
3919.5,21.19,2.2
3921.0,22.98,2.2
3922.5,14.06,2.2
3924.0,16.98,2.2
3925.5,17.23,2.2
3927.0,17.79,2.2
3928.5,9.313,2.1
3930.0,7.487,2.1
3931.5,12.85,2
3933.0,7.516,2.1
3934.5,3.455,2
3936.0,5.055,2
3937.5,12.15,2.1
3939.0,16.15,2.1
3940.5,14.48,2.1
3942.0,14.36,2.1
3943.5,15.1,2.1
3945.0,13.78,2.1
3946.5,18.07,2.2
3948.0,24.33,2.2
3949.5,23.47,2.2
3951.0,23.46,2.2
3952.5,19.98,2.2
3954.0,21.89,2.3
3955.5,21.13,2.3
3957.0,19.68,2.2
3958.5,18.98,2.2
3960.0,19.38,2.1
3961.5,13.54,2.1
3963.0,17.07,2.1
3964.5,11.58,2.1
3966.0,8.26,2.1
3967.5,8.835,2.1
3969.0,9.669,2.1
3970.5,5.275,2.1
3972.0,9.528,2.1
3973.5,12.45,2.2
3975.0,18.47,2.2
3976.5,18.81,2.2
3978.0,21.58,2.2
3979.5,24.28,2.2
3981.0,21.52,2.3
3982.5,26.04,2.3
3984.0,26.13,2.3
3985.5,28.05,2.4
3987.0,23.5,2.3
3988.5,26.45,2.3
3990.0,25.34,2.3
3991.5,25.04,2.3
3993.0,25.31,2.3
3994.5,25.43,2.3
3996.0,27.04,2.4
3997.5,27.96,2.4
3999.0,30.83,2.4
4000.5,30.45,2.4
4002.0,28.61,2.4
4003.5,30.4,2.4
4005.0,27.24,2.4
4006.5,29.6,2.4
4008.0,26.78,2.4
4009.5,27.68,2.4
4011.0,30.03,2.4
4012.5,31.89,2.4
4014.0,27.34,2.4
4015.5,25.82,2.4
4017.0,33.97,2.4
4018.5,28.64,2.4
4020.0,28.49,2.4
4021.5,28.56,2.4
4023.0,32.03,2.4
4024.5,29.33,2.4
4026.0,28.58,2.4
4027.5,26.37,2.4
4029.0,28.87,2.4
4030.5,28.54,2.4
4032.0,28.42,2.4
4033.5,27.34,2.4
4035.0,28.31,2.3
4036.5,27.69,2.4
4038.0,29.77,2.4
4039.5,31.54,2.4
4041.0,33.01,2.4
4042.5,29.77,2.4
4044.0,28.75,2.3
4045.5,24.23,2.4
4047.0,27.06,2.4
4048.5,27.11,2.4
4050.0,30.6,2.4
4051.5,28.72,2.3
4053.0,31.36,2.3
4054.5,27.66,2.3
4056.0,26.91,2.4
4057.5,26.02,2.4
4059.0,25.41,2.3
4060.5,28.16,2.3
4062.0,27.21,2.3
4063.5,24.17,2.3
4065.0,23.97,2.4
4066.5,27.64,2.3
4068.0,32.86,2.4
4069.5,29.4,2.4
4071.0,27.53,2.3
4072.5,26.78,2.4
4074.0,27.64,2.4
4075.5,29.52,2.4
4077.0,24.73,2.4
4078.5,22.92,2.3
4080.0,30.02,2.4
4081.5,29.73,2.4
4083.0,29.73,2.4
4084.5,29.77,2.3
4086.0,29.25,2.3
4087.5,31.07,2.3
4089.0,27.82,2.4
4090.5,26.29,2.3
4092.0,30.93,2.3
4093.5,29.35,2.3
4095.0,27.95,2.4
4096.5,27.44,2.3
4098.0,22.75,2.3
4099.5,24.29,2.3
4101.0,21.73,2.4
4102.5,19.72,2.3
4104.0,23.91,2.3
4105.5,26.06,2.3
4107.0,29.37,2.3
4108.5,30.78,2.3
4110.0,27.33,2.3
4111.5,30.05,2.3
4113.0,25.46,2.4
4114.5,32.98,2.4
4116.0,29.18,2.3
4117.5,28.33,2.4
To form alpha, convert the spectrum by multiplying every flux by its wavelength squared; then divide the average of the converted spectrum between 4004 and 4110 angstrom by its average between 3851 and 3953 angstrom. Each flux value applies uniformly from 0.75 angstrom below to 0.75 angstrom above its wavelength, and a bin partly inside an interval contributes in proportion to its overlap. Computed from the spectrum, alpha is 1.81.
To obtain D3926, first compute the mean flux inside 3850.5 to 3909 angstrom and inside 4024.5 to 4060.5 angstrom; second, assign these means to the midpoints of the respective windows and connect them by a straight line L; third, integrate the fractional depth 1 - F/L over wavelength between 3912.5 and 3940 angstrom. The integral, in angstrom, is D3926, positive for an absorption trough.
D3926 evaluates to 6.72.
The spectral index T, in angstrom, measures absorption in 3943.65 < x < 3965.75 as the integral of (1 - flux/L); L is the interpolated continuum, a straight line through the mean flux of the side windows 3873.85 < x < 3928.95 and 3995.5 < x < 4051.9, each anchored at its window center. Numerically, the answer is 4.10 angstrom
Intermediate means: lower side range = 18.4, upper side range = 28.9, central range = 18.7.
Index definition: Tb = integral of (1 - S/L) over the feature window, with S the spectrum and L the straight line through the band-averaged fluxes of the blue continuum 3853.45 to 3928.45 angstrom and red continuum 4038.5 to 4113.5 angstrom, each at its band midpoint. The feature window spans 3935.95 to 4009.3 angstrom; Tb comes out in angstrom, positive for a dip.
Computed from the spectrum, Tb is 5.8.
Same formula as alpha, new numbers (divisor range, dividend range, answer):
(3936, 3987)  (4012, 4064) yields 1.70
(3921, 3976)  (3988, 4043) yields 2.02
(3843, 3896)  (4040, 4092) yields 1.98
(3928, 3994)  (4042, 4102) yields 1.70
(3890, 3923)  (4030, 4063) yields 1.48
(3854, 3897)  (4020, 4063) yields 1.94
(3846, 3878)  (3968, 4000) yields 1.56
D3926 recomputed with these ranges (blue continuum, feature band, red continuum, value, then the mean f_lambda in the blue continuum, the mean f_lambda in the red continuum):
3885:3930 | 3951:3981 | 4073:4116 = 7.7 angstrom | 19.1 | 27.5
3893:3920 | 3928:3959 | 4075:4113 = 9.4 angstrom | 20.7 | 27.2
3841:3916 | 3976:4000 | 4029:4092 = -1.6 angstrom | 16.8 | 28.2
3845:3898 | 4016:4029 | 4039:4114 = -2.6 angstrom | 15.8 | 27.6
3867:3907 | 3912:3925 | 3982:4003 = 0.2 angstrom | 17.3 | 26.9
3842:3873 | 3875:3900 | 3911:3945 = -3.3 angstrom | 14.9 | 15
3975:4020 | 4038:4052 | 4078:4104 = -1.1 angstrom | 26.8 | 27.1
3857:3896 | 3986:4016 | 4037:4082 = -4.4 angstrom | 15.9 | 28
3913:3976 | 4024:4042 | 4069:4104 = -4.9 angstrom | 15.6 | 27.1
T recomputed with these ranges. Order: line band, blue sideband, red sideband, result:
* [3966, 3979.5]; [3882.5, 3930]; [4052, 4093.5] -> 5.5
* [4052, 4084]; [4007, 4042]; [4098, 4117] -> 0.2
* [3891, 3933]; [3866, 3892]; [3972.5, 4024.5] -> -0.6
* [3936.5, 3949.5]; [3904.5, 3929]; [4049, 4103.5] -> 2.8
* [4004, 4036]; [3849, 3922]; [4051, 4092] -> -4.8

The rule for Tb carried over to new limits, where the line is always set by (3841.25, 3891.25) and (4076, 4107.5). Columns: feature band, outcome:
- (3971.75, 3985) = 0.4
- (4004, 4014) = -2.7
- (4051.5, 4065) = -1.0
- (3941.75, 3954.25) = 0.0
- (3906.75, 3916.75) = -1.8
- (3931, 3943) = 5.1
